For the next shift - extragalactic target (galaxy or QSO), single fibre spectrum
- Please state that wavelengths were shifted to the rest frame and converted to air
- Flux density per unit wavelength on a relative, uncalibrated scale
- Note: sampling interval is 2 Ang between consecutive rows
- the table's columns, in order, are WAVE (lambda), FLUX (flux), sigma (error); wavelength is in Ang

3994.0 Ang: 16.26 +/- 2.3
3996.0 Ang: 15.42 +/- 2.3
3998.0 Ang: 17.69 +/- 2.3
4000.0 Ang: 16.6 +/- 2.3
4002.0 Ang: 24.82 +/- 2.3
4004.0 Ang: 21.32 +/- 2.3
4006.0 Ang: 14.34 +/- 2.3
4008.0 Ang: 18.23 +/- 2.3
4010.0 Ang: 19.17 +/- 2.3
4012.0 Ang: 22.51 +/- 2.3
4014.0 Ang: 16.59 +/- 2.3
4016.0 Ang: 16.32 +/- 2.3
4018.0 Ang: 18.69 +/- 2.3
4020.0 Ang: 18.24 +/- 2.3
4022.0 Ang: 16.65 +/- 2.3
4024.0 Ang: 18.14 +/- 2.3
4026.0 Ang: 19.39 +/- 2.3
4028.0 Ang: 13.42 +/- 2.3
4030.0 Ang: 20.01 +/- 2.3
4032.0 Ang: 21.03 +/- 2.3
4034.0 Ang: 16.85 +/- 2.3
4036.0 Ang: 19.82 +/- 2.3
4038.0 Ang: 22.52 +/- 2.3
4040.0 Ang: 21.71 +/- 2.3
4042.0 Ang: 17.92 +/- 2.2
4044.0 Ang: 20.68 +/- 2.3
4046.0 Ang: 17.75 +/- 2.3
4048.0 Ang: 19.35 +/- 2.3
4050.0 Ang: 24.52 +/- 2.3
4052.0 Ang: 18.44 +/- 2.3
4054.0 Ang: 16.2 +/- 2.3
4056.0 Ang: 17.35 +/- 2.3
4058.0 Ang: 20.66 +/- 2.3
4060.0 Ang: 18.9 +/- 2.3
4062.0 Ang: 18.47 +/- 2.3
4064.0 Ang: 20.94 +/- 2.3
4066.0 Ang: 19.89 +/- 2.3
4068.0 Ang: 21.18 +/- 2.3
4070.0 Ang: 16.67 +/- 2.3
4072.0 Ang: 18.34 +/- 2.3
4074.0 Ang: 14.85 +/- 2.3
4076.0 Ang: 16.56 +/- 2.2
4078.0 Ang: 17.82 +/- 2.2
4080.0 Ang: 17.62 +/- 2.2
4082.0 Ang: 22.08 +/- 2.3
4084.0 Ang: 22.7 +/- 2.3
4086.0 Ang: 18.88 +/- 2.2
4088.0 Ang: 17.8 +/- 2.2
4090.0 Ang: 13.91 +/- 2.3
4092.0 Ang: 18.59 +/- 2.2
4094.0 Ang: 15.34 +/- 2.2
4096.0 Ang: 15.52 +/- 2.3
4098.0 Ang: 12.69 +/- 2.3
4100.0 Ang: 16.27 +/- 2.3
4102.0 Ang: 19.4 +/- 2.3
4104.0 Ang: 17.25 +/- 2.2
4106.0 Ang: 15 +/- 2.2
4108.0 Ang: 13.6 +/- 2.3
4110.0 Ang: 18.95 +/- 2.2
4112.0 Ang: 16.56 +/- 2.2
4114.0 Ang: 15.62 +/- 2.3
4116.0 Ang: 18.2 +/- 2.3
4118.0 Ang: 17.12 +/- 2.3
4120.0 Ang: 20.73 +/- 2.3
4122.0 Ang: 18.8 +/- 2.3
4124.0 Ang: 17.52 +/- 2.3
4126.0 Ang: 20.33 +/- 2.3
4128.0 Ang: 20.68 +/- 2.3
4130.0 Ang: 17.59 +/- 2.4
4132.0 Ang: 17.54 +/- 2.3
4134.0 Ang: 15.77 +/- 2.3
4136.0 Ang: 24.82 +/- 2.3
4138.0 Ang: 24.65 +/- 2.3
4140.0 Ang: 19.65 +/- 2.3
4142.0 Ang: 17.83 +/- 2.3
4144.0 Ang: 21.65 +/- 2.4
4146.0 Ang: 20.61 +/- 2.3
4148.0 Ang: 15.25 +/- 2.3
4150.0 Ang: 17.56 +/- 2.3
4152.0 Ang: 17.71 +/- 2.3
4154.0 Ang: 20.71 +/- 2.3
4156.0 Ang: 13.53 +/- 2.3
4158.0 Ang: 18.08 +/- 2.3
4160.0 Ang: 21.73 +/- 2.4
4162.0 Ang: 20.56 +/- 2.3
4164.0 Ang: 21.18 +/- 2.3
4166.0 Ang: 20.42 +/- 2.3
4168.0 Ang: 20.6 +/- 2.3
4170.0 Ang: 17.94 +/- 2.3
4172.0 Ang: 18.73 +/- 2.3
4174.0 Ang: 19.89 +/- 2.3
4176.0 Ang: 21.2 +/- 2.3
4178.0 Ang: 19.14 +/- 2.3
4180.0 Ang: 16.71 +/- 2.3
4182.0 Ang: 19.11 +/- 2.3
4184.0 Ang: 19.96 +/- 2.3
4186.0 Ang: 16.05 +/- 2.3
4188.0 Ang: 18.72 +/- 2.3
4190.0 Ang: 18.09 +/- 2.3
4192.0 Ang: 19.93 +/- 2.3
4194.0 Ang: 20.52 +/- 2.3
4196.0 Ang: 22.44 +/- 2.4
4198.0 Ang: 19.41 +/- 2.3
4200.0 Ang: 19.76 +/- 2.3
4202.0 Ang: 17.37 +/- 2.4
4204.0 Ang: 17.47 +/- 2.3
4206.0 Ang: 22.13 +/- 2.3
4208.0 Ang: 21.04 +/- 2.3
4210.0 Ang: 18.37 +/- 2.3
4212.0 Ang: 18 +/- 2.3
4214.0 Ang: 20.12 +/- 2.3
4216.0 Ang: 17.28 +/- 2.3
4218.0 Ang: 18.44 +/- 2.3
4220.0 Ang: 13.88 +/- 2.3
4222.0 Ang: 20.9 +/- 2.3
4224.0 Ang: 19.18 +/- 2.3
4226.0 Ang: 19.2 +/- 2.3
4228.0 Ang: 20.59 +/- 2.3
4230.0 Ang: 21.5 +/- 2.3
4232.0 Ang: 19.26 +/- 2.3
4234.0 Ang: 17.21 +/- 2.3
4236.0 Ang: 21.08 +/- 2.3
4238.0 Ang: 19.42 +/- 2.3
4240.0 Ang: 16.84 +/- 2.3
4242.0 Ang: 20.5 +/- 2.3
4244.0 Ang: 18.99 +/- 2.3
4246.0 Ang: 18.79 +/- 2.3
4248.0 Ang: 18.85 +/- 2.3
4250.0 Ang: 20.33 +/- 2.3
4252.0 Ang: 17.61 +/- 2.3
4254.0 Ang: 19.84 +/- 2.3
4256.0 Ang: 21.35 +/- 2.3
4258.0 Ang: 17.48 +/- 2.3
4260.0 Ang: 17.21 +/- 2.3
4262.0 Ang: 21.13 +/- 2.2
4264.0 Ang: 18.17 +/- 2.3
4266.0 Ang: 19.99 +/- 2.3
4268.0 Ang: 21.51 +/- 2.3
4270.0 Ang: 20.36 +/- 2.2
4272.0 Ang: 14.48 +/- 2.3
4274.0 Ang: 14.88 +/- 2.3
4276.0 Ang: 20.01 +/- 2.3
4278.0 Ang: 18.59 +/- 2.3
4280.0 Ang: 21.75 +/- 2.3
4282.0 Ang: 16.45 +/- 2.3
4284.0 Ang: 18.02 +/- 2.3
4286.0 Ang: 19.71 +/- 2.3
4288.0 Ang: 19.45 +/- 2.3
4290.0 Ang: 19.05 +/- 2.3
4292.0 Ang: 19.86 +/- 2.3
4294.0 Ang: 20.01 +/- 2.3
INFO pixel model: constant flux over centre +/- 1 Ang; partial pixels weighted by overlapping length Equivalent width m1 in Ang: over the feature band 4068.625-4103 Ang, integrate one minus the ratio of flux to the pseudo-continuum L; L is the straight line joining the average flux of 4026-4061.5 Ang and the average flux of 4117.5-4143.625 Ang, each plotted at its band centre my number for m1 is 3.5 Ang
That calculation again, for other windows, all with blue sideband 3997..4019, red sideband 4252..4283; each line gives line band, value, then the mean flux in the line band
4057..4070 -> -0.68 Ang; 19.8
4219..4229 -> 0.04 Ang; 18.8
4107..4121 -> 1.14 Ang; 17.3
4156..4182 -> -0.85 Ang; 19.4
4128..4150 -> -0.82 Ang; 19.5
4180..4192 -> 0.28 Ang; 18.4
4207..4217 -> -0.08 Ang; 19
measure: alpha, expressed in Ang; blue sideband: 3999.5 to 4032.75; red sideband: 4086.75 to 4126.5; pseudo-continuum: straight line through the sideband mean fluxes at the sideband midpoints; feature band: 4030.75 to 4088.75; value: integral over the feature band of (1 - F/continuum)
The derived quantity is -4.7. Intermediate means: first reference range 18.6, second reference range 16.9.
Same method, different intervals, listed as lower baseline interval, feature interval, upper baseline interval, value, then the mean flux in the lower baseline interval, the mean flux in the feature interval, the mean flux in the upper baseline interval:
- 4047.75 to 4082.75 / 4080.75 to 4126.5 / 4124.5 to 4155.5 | 3.89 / 18.8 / 17.5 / 19.4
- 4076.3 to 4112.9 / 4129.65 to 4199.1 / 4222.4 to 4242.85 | -3.56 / 17.2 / 19.3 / 19.5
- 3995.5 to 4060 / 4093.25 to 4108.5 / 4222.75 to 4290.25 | 2.60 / 18.9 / 15.7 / 19.1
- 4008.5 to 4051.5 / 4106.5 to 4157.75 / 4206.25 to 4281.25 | 1.60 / 19.1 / 18.5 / 19.1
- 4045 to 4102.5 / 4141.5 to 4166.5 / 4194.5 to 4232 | -0.18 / 18.2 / 19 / 19.3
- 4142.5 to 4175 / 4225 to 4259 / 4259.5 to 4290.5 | -0.79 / 19.1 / 19.3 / 18.8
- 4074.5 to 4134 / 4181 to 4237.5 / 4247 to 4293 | -2.26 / 17.6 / 19.2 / 19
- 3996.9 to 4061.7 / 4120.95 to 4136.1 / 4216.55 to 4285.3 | 0.10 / 18.9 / 18.8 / 18.9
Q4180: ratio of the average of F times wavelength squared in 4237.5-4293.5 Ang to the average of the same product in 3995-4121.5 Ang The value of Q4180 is 1.15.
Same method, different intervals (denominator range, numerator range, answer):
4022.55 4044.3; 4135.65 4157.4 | 1.06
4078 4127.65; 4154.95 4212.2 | 1.14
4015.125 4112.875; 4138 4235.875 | 1.12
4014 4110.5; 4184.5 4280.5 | 1.14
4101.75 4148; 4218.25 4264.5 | 1.08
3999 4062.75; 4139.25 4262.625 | 1.10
